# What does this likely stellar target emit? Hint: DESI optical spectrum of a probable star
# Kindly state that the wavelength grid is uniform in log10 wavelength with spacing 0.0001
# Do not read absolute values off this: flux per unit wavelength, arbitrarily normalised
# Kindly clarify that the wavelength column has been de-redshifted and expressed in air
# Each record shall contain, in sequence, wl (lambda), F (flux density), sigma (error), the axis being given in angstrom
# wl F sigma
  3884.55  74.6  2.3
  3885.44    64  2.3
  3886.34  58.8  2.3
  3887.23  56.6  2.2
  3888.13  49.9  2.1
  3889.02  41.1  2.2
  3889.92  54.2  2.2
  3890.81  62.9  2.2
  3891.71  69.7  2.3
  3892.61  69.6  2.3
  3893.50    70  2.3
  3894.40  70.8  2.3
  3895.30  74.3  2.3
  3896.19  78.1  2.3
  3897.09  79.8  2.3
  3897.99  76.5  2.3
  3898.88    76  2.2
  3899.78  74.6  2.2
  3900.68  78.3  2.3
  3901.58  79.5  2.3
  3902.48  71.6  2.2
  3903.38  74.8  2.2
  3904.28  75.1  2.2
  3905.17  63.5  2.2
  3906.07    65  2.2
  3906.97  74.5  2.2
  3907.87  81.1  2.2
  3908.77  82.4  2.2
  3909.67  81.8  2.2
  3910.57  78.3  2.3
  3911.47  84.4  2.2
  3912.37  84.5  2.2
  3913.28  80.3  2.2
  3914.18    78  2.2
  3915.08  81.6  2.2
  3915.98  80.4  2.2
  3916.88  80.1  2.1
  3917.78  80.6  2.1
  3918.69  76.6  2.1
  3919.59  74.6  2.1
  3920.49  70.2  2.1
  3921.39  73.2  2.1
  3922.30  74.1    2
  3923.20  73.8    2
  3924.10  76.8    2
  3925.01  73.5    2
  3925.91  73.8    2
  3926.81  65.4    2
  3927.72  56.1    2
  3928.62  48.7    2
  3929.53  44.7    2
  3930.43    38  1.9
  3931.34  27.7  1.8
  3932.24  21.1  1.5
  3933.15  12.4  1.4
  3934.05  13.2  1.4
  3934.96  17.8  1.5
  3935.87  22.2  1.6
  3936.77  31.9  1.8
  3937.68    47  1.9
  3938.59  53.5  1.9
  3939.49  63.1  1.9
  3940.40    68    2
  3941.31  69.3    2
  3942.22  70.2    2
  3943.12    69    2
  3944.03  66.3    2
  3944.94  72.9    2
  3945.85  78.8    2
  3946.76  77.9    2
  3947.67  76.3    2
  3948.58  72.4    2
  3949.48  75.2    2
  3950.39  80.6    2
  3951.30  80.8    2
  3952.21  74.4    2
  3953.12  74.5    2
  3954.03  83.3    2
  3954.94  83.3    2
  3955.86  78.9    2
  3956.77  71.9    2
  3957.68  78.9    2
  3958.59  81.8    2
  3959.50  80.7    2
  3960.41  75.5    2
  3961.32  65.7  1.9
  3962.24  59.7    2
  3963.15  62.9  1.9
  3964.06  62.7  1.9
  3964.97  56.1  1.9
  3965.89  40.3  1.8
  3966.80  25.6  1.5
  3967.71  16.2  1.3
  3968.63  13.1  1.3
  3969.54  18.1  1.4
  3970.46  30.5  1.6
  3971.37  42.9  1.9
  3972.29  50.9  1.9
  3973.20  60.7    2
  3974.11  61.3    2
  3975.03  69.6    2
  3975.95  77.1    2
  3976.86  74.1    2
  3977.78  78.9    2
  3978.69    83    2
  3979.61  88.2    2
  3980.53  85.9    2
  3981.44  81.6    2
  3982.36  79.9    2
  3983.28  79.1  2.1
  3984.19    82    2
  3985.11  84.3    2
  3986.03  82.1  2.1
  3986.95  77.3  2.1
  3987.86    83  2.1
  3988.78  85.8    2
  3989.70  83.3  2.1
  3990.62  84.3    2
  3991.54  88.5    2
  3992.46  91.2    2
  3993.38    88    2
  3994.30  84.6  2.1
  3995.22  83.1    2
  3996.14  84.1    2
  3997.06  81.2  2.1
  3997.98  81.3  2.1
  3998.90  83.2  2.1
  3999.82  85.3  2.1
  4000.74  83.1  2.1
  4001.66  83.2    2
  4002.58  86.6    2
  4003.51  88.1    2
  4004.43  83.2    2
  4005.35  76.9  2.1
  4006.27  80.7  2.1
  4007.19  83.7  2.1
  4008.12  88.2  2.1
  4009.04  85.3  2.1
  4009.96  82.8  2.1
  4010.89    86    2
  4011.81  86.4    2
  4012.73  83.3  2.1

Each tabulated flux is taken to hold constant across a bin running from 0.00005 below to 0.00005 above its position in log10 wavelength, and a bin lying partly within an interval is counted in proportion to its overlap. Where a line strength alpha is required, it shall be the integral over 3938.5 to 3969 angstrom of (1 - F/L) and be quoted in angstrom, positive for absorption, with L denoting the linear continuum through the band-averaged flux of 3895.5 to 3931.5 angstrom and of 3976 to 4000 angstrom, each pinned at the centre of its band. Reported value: 4.42 angstrom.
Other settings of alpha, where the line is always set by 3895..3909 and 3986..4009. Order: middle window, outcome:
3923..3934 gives 4.0 angstrom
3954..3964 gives 0.8 angstrom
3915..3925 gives 0.1 angstrom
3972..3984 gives 1.0 angstrom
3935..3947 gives 3.0 angstrom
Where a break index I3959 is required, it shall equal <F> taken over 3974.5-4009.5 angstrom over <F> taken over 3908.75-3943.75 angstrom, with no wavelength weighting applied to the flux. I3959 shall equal 1.4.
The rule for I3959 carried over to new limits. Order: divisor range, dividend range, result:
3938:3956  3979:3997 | 1.15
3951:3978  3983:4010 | 1.38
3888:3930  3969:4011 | 1.08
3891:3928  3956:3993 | 0.90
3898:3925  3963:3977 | 0.61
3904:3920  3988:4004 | 1.09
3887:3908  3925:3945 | 0.69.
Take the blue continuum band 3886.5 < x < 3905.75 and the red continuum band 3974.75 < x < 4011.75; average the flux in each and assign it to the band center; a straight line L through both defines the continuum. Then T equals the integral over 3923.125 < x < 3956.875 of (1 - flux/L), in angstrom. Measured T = 7.0 angstrom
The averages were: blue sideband 68.8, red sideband 83.1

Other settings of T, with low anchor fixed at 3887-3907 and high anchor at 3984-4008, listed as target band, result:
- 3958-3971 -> 4.8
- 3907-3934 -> 2.1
